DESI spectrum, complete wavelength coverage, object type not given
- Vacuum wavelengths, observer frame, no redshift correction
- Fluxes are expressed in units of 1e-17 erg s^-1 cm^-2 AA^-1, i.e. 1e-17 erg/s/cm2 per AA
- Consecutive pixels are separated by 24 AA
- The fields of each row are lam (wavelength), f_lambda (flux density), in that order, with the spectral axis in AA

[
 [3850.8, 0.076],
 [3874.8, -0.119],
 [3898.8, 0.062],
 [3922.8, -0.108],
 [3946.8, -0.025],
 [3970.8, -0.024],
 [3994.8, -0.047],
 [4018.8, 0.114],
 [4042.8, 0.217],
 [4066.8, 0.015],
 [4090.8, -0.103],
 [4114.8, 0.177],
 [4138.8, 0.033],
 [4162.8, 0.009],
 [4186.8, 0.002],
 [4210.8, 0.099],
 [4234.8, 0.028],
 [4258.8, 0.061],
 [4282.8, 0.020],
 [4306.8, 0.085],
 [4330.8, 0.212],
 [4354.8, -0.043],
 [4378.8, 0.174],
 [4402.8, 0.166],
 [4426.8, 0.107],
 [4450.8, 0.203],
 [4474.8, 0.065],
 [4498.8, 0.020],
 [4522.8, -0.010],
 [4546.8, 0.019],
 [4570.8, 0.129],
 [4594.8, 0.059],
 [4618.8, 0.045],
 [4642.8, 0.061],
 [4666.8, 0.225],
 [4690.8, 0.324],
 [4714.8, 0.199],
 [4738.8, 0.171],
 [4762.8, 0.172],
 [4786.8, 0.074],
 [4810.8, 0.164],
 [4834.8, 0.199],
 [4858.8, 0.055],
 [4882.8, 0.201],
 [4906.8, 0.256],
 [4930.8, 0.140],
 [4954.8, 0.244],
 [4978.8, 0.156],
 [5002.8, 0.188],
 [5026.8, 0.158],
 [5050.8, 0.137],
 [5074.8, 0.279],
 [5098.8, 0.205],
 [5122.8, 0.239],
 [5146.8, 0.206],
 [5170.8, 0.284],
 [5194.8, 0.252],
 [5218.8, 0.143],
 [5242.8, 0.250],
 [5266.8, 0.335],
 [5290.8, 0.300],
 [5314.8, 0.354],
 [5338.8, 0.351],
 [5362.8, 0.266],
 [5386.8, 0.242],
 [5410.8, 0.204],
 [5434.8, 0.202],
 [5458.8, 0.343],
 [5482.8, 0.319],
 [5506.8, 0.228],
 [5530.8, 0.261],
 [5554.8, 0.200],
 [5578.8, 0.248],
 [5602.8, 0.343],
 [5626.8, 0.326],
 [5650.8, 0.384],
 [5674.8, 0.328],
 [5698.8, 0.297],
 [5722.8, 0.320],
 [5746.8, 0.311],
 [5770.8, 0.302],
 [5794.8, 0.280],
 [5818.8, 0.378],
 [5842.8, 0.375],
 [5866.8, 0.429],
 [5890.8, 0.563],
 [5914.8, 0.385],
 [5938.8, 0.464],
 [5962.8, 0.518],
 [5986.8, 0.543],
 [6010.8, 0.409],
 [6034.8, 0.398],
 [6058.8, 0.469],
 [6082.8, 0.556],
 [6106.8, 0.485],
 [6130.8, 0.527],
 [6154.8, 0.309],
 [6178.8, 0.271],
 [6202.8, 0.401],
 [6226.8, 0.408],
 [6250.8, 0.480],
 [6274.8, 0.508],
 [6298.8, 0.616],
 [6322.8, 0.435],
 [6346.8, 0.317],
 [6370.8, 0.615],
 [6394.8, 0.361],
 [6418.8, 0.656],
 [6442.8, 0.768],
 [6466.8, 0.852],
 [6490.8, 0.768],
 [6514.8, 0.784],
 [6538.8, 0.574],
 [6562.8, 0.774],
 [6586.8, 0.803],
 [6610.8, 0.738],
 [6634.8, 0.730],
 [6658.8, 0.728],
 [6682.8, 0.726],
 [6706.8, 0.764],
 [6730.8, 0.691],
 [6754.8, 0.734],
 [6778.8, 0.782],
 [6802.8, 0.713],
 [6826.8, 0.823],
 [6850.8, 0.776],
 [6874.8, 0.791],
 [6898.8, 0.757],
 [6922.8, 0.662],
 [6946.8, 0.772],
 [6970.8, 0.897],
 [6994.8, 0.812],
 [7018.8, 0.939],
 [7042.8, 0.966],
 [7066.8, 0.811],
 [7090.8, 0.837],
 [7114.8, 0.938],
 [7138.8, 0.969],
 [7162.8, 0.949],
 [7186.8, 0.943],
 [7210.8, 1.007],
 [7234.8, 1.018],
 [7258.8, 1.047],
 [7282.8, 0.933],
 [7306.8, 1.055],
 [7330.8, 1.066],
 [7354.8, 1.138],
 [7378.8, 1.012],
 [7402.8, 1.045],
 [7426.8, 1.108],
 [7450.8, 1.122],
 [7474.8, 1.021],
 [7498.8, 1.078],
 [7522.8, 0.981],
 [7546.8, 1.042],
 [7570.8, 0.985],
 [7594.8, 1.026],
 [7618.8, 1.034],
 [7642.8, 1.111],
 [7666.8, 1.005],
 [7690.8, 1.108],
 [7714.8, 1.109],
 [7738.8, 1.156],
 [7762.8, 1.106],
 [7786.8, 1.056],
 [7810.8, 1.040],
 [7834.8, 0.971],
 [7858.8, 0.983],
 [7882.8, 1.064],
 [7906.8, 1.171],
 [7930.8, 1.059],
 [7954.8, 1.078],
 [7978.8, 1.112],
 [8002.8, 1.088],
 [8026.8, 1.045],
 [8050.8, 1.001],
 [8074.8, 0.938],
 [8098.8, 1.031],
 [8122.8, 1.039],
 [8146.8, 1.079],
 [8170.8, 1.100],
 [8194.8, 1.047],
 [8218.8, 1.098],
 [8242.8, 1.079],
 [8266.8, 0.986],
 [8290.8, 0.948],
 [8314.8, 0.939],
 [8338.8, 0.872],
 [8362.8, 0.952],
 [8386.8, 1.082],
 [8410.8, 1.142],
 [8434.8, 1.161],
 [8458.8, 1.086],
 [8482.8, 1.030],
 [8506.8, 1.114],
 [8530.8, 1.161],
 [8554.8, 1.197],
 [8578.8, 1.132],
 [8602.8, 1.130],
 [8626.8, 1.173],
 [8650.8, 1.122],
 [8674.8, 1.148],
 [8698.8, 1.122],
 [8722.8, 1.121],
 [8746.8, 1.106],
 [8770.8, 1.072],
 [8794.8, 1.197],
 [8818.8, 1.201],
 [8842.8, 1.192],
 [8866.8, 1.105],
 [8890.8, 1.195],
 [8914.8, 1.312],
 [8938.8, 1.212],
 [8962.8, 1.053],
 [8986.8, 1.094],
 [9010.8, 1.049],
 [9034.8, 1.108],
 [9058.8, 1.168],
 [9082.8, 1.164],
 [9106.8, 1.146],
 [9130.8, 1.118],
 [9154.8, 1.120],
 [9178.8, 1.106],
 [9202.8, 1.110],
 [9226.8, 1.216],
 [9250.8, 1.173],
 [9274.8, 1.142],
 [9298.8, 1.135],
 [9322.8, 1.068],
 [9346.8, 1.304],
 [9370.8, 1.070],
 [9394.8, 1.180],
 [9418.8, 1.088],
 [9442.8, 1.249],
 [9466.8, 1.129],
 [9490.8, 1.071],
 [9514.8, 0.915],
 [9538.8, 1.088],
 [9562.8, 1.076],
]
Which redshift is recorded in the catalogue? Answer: 0.611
